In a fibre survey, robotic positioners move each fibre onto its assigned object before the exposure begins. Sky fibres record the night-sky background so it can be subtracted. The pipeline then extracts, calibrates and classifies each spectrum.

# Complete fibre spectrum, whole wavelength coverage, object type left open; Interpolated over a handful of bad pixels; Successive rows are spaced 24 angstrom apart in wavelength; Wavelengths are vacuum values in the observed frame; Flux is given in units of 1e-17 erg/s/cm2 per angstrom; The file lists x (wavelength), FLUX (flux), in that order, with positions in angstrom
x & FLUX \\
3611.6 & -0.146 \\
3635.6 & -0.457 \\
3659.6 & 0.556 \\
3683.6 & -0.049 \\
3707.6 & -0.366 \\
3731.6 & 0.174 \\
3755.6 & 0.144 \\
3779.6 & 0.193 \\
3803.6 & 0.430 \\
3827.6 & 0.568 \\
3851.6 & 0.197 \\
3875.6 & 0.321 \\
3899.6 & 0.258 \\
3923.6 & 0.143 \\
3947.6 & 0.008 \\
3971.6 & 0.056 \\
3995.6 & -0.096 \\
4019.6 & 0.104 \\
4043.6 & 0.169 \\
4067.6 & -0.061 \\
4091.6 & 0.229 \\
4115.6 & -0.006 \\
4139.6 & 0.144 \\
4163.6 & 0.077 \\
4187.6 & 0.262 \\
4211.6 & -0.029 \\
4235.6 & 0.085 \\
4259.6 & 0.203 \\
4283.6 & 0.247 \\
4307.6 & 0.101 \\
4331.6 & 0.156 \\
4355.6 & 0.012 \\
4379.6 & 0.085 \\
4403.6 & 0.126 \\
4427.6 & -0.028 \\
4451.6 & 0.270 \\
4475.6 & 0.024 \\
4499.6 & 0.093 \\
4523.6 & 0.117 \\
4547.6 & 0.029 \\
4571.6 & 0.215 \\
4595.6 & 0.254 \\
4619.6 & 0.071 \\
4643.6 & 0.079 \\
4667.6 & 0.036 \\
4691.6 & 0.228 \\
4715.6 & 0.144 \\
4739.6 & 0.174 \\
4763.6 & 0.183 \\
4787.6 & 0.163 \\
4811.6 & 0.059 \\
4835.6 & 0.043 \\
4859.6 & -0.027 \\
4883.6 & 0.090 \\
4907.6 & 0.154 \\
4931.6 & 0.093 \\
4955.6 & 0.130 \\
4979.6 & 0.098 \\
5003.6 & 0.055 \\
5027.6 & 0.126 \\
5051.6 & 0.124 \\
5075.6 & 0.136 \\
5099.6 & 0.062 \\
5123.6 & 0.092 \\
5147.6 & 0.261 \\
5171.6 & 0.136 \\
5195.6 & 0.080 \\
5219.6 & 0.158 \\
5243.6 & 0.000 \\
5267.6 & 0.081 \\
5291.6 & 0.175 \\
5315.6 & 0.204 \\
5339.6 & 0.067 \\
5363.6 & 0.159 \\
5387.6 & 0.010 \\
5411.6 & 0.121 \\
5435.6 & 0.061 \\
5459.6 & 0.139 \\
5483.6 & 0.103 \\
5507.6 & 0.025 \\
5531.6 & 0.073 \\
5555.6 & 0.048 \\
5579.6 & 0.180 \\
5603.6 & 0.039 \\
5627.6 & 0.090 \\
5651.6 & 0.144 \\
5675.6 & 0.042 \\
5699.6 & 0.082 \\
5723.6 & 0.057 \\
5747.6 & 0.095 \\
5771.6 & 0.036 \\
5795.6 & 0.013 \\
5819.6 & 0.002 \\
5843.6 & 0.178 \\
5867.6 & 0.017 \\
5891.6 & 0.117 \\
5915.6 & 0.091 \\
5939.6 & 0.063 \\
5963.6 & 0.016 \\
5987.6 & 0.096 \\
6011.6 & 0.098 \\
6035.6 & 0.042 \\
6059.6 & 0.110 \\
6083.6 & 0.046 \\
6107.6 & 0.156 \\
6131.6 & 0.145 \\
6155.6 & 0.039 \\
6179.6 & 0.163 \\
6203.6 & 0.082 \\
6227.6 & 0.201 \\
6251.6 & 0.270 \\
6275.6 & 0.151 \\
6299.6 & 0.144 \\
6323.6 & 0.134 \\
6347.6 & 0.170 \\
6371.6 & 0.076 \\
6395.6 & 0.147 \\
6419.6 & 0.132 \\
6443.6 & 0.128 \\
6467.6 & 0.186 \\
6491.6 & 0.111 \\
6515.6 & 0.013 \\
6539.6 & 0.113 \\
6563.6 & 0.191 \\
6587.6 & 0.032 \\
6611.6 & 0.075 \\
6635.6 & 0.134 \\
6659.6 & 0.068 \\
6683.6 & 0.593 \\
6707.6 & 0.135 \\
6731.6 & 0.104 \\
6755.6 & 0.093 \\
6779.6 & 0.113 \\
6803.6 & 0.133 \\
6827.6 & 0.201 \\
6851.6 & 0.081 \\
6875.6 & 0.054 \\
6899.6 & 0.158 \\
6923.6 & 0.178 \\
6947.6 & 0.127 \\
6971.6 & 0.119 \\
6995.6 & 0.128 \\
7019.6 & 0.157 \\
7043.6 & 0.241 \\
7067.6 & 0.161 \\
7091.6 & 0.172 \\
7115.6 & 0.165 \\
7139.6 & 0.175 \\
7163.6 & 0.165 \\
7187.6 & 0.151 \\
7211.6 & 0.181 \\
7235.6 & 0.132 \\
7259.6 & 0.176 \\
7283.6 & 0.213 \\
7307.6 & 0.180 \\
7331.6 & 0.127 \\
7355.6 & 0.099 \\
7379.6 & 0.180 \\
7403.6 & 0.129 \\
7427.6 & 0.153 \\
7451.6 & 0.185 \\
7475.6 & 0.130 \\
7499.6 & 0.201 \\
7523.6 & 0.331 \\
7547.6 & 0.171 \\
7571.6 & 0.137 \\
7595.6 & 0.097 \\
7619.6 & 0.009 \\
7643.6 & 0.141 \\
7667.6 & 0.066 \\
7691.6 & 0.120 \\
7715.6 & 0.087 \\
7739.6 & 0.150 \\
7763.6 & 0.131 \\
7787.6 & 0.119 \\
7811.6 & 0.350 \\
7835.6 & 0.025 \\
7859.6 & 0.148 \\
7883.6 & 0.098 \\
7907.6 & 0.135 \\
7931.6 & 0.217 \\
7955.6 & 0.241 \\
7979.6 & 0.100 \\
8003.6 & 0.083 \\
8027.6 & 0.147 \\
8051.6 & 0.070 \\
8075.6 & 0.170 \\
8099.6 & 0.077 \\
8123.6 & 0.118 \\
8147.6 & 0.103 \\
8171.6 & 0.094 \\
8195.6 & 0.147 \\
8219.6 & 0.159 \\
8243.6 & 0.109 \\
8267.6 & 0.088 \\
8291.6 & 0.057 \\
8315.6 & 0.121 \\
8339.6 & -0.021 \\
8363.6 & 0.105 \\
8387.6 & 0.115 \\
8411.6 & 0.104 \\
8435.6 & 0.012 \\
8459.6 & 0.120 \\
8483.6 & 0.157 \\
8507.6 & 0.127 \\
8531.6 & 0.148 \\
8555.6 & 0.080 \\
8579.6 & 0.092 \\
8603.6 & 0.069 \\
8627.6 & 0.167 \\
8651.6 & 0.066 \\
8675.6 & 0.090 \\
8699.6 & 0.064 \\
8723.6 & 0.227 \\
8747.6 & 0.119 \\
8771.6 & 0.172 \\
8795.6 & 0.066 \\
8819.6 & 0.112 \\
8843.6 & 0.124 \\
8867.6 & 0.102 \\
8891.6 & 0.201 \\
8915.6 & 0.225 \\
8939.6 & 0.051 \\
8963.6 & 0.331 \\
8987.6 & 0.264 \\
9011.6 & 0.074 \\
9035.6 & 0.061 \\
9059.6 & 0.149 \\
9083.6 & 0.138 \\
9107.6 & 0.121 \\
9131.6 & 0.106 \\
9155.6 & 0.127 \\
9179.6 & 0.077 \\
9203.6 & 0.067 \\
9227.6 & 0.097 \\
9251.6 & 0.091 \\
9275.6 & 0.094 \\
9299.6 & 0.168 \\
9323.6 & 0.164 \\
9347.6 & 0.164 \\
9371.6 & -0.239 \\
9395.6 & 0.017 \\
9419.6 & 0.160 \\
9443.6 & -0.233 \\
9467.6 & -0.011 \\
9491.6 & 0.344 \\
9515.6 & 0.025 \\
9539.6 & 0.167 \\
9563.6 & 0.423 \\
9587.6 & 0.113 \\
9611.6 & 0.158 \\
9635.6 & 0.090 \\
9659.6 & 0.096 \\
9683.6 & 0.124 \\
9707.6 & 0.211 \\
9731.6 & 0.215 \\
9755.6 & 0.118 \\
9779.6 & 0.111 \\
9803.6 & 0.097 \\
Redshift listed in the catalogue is 0.792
